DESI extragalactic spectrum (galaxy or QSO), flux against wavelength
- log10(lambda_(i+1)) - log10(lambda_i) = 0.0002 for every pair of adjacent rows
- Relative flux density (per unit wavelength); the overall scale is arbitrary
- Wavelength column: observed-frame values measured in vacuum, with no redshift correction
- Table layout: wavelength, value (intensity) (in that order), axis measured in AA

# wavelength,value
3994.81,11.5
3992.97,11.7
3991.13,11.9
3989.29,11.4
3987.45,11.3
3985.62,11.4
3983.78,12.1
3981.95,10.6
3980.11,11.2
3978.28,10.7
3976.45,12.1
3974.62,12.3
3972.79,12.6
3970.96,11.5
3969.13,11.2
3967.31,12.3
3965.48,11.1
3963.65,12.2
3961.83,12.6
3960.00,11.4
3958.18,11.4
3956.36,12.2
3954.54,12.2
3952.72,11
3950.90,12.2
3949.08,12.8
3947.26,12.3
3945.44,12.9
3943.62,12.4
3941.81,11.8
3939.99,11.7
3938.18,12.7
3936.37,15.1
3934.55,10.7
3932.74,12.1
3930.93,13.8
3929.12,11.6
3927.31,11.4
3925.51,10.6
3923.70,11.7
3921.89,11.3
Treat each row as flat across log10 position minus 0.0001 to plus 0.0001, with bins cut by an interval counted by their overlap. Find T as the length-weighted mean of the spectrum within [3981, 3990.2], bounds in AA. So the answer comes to 11.4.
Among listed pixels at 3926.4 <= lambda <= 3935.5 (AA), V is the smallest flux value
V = 10.7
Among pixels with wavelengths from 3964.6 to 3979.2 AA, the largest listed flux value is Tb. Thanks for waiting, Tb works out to 12.6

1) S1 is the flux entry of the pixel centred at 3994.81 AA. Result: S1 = 11.5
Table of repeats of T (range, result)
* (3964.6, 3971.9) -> 11.5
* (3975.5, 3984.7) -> 11.3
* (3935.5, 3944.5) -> 12.7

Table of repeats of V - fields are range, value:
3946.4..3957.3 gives 11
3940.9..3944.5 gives 11.8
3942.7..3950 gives 12.3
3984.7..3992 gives 11.3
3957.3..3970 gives 11.1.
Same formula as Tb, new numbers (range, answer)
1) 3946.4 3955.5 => 12.8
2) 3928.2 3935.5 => 13.8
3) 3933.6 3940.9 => 15.1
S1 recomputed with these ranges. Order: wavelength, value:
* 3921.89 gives 11.3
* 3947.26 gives 12.3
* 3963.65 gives 12.2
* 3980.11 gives 11.2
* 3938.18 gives 12.7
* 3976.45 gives 12.1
